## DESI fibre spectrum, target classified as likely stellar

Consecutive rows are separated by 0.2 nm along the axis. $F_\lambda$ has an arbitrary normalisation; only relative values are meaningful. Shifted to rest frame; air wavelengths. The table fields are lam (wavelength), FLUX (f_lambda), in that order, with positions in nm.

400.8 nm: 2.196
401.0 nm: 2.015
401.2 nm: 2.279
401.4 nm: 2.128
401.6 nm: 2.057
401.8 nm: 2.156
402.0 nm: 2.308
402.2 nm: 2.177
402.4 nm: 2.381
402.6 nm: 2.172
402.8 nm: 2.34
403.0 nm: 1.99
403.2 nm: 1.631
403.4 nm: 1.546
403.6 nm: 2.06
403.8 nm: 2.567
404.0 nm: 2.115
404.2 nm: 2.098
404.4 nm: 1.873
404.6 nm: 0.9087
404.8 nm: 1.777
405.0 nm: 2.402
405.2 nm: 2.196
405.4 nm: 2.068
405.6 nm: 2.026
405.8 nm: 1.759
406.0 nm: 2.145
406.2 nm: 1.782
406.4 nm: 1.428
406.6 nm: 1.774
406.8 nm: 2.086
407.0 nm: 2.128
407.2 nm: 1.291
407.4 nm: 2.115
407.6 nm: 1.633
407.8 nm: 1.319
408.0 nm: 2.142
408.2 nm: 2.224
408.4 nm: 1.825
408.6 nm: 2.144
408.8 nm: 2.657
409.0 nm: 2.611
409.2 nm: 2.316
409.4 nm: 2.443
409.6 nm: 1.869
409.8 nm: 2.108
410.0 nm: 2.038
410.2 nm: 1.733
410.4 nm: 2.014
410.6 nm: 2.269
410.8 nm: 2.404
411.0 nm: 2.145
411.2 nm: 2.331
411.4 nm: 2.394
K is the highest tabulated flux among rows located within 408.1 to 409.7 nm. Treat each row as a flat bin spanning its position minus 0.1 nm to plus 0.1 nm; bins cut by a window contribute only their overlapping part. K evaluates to 2.657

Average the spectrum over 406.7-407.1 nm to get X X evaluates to 2.11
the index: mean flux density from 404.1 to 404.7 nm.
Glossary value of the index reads 1.63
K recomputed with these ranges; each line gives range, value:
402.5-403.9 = 2.567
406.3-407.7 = 2.128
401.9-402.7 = 2.381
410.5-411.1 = 2.404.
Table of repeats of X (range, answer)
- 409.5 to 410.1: 2.01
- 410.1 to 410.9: 2.1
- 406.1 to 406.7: 1.66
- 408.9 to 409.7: 2.31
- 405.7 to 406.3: 1.9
